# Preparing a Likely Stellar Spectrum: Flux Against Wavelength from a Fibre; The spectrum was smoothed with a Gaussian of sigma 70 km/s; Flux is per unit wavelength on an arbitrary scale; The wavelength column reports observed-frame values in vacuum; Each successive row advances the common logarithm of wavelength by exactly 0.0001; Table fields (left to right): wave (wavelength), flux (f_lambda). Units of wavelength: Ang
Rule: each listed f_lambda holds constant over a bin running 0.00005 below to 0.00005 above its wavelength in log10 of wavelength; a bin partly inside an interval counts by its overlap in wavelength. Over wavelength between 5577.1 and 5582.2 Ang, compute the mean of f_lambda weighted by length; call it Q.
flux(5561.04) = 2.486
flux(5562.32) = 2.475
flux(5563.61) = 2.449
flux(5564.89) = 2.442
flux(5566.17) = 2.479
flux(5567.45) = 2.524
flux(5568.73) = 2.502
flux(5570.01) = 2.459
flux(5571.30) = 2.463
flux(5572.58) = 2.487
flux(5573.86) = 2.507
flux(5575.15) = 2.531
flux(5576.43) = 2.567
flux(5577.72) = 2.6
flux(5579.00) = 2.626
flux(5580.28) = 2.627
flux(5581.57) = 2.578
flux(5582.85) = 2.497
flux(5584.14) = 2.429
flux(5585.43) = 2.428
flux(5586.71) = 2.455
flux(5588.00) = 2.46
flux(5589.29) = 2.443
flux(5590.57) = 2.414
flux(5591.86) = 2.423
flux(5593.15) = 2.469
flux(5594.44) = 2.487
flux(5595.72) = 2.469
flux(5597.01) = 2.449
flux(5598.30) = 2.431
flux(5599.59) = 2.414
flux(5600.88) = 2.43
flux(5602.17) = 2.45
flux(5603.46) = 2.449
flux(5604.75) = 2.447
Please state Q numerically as 2.61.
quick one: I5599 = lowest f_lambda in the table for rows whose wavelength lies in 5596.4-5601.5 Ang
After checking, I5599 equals 2.414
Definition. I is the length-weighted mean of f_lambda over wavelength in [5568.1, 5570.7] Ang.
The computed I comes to 2.48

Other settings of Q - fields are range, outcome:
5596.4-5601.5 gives 2.43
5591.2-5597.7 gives 2.46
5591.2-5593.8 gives 2.44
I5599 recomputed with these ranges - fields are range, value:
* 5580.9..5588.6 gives 2.428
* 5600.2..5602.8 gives 2.43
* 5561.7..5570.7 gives 2.442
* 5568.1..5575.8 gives 2.459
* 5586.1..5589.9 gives 2.443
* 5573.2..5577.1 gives 2.507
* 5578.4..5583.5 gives 2.497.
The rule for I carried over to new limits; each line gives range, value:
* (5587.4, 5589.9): 2.45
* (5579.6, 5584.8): 2.53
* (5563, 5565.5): 2.45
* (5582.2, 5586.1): 2.45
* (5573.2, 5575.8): 2.52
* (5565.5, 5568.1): 2.51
